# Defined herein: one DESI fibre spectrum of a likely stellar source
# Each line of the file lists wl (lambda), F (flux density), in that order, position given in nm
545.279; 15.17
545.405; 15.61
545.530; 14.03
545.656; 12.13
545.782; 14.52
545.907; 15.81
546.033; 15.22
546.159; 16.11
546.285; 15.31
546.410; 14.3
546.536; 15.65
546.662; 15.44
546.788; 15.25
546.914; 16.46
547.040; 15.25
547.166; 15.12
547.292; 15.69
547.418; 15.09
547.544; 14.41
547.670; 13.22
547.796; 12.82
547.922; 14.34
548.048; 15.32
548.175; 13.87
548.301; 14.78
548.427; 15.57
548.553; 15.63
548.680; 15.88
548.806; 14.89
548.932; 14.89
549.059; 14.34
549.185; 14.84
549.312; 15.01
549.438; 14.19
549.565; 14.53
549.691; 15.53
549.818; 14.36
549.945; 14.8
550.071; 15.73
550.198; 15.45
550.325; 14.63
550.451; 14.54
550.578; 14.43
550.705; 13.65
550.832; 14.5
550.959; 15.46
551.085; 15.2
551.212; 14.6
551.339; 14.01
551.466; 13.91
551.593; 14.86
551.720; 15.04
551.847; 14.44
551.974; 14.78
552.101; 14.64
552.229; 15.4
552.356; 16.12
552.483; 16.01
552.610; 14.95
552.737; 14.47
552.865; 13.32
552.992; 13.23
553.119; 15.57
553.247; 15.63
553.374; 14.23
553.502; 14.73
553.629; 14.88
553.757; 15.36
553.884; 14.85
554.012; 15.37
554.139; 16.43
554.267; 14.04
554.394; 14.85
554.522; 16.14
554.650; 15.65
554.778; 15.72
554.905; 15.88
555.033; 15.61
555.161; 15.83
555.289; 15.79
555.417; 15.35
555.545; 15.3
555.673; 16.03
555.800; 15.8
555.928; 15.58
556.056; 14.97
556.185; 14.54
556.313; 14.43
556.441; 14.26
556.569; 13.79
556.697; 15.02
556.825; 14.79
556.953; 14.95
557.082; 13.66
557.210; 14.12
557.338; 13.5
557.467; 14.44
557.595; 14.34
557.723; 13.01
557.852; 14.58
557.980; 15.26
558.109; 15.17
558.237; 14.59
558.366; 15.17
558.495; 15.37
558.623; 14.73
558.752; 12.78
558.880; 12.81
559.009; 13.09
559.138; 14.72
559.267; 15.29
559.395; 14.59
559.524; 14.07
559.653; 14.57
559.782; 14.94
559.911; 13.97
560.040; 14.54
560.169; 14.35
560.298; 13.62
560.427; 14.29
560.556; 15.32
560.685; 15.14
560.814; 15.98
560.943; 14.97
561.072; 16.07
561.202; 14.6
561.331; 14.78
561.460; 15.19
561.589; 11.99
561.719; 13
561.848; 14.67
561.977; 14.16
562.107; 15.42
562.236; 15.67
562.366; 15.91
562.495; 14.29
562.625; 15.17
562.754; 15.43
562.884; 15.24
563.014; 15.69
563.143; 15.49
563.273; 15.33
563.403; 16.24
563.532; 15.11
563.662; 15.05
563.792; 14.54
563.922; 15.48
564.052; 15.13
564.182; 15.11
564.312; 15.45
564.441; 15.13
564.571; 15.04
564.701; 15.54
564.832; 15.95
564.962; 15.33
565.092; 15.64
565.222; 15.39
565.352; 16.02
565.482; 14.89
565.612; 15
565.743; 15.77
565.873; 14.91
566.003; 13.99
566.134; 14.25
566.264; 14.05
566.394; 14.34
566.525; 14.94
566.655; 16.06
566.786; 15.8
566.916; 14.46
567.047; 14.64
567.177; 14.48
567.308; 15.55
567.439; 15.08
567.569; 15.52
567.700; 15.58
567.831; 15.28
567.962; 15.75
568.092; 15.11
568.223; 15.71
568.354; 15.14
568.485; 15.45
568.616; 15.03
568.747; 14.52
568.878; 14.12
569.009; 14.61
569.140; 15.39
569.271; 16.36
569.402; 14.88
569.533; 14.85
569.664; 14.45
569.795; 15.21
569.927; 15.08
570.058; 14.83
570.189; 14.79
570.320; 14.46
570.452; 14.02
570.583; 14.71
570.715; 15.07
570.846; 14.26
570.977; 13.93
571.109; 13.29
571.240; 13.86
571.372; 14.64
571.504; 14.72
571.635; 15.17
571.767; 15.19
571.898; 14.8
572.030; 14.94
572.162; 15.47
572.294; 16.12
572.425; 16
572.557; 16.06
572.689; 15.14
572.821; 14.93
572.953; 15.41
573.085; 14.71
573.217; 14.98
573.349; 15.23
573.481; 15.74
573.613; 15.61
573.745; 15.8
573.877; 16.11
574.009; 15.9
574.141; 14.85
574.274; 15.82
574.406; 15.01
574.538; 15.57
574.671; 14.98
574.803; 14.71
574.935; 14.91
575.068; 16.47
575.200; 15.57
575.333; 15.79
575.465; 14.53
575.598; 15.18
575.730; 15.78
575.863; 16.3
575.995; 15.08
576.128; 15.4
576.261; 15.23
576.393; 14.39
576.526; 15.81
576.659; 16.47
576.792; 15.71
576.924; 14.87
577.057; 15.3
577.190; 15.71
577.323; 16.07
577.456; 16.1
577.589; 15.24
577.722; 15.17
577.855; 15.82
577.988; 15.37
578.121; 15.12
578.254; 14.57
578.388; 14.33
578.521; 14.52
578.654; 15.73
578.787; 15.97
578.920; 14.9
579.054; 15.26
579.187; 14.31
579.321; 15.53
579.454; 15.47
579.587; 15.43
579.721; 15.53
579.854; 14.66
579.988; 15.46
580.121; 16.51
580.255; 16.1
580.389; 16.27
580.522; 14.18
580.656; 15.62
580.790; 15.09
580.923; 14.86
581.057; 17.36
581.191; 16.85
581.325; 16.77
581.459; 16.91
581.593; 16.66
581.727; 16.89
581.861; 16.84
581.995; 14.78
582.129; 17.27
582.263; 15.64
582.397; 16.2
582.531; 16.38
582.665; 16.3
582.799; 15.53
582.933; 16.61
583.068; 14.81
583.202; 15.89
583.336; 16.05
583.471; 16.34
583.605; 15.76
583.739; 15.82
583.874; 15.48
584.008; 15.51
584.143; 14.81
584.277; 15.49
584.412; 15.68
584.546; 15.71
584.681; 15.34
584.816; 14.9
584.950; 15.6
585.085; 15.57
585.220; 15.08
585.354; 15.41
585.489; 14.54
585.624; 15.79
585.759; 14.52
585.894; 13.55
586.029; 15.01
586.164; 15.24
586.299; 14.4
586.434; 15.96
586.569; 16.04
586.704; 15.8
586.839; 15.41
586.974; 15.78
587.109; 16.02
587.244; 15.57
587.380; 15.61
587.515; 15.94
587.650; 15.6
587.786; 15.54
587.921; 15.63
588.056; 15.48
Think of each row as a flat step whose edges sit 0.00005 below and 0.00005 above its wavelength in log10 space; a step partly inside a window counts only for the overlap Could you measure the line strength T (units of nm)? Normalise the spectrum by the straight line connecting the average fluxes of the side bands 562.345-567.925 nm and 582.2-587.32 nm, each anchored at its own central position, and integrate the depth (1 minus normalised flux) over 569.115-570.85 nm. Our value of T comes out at 0.043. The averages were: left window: 15.2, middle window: 14.9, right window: 15.5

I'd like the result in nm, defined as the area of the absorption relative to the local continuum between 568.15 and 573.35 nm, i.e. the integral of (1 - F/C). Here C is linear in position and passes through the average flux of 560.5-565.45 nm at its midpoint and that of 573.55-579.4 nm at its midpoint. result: 0.12 nm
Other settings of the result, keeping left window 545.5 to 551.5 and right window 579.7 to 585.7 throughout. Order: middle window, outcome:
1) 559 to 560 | 0.043 nm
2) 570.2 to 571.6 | 0.102 nm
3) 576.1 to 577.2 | 0.014 nm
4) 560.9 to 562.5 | 0.054 nm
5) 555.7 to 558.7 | 0.088 nm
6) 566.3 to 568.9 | 0.039 nm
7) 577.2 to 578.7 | 0.036 nm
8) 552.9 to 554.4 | 0.006 nm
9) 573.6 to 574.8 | 0.006 nm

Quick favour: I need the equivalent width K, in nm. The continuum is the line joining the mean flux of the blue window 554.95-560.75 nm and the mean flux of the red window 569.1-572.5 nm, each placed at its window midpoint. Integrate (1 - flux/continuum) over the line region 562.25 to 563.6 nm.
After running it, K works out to -0.06 nm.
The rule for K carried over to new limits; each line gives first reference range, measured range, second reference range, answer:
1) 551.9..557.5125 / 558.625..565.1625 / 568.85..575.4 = 0.09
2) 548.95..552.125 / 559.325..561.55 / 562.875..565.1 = 0.07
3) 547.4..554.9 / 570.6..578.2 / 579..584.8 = 0.14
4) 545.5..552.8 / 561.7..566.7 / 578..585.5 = 0.03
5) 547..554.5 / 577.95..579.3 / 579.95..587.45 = 0.05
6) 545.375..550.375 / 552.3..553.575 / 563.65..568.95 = 0.01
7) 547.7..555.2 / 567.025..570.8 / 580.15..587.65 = 0.08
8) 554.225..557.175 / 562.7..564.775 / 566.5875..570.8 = -0.03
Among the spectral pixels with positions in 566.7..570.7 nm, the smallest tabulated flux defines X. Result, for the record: 14.02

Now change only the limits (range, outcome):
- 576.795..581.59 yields 14.18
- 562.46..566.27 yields 13.99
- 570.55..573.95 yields 13.29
